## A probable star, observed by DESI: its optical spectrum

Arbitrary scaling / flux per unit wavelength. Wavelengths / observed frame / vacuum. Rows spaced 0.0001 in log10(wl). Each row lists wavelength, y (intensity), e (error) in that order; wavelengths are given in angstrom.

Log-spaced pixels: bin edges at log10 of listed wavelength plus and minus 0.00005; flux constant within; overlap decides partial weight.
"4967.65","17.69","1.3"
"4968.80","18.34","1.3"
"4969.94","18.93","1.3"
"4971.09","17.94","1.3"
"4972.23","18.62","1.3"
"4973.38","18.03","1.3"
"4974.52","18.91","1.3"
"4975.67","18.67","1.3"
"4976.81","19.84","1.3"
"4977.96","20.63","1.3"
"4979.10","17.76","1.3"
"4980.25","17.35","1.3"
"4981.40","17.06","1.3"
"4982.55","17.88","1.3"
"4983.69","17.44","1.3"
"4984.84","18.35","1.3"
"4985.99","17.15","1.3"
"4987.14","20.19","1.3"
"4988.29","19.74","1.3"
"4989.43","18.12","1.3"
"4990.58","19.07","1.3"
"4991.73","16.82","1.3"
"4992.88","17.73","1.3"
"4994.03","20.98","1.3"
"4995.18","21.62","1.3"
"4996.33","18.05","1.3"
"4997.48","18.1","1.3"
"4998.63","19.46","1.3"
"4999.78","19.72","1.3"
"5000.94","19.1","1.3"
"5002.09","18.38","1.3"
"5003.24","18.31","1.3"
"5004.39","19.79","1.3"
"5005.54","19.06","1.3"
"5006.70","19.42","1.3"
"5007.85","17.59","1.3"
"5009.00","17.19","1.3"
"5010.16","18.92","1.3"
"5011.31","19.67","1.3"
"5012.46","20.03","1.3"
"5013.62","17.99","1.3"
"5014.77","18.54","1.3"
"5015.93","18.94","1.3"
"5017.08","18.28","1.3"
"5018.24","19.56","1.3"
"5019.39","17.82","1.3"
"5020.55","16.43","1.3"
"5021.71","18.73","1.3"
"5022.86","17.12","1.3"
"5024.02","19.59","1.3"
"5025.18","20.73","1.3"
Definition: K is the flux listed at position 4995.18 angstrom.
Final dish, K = 21.62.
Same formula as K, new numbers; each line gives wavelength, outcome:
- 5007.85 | 17.59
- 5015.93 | 18.94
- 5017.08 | 18.28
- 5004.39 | 19.79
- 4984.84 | 18.35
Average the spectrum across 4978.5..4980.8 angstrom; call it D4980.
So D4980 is 17.6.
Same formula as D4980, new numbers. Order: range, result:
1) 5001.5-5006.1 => 18.9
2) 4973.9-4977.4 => 19.1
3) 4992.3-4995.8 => 20.1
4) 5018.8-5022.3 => 17.7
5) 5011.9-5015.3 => 18.8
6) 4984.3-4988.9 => 18.9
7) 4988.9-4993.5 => 18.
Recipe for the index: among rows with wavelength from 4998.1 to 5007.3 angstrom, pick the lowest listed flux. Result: 18.31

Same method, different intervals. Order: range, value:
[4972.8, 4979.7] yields 17.76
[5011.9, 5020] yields 17.82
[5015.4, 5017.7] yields 18.28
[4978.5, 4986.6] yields 17.06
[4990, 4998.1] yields 16.82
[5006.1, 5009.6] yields 17.19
